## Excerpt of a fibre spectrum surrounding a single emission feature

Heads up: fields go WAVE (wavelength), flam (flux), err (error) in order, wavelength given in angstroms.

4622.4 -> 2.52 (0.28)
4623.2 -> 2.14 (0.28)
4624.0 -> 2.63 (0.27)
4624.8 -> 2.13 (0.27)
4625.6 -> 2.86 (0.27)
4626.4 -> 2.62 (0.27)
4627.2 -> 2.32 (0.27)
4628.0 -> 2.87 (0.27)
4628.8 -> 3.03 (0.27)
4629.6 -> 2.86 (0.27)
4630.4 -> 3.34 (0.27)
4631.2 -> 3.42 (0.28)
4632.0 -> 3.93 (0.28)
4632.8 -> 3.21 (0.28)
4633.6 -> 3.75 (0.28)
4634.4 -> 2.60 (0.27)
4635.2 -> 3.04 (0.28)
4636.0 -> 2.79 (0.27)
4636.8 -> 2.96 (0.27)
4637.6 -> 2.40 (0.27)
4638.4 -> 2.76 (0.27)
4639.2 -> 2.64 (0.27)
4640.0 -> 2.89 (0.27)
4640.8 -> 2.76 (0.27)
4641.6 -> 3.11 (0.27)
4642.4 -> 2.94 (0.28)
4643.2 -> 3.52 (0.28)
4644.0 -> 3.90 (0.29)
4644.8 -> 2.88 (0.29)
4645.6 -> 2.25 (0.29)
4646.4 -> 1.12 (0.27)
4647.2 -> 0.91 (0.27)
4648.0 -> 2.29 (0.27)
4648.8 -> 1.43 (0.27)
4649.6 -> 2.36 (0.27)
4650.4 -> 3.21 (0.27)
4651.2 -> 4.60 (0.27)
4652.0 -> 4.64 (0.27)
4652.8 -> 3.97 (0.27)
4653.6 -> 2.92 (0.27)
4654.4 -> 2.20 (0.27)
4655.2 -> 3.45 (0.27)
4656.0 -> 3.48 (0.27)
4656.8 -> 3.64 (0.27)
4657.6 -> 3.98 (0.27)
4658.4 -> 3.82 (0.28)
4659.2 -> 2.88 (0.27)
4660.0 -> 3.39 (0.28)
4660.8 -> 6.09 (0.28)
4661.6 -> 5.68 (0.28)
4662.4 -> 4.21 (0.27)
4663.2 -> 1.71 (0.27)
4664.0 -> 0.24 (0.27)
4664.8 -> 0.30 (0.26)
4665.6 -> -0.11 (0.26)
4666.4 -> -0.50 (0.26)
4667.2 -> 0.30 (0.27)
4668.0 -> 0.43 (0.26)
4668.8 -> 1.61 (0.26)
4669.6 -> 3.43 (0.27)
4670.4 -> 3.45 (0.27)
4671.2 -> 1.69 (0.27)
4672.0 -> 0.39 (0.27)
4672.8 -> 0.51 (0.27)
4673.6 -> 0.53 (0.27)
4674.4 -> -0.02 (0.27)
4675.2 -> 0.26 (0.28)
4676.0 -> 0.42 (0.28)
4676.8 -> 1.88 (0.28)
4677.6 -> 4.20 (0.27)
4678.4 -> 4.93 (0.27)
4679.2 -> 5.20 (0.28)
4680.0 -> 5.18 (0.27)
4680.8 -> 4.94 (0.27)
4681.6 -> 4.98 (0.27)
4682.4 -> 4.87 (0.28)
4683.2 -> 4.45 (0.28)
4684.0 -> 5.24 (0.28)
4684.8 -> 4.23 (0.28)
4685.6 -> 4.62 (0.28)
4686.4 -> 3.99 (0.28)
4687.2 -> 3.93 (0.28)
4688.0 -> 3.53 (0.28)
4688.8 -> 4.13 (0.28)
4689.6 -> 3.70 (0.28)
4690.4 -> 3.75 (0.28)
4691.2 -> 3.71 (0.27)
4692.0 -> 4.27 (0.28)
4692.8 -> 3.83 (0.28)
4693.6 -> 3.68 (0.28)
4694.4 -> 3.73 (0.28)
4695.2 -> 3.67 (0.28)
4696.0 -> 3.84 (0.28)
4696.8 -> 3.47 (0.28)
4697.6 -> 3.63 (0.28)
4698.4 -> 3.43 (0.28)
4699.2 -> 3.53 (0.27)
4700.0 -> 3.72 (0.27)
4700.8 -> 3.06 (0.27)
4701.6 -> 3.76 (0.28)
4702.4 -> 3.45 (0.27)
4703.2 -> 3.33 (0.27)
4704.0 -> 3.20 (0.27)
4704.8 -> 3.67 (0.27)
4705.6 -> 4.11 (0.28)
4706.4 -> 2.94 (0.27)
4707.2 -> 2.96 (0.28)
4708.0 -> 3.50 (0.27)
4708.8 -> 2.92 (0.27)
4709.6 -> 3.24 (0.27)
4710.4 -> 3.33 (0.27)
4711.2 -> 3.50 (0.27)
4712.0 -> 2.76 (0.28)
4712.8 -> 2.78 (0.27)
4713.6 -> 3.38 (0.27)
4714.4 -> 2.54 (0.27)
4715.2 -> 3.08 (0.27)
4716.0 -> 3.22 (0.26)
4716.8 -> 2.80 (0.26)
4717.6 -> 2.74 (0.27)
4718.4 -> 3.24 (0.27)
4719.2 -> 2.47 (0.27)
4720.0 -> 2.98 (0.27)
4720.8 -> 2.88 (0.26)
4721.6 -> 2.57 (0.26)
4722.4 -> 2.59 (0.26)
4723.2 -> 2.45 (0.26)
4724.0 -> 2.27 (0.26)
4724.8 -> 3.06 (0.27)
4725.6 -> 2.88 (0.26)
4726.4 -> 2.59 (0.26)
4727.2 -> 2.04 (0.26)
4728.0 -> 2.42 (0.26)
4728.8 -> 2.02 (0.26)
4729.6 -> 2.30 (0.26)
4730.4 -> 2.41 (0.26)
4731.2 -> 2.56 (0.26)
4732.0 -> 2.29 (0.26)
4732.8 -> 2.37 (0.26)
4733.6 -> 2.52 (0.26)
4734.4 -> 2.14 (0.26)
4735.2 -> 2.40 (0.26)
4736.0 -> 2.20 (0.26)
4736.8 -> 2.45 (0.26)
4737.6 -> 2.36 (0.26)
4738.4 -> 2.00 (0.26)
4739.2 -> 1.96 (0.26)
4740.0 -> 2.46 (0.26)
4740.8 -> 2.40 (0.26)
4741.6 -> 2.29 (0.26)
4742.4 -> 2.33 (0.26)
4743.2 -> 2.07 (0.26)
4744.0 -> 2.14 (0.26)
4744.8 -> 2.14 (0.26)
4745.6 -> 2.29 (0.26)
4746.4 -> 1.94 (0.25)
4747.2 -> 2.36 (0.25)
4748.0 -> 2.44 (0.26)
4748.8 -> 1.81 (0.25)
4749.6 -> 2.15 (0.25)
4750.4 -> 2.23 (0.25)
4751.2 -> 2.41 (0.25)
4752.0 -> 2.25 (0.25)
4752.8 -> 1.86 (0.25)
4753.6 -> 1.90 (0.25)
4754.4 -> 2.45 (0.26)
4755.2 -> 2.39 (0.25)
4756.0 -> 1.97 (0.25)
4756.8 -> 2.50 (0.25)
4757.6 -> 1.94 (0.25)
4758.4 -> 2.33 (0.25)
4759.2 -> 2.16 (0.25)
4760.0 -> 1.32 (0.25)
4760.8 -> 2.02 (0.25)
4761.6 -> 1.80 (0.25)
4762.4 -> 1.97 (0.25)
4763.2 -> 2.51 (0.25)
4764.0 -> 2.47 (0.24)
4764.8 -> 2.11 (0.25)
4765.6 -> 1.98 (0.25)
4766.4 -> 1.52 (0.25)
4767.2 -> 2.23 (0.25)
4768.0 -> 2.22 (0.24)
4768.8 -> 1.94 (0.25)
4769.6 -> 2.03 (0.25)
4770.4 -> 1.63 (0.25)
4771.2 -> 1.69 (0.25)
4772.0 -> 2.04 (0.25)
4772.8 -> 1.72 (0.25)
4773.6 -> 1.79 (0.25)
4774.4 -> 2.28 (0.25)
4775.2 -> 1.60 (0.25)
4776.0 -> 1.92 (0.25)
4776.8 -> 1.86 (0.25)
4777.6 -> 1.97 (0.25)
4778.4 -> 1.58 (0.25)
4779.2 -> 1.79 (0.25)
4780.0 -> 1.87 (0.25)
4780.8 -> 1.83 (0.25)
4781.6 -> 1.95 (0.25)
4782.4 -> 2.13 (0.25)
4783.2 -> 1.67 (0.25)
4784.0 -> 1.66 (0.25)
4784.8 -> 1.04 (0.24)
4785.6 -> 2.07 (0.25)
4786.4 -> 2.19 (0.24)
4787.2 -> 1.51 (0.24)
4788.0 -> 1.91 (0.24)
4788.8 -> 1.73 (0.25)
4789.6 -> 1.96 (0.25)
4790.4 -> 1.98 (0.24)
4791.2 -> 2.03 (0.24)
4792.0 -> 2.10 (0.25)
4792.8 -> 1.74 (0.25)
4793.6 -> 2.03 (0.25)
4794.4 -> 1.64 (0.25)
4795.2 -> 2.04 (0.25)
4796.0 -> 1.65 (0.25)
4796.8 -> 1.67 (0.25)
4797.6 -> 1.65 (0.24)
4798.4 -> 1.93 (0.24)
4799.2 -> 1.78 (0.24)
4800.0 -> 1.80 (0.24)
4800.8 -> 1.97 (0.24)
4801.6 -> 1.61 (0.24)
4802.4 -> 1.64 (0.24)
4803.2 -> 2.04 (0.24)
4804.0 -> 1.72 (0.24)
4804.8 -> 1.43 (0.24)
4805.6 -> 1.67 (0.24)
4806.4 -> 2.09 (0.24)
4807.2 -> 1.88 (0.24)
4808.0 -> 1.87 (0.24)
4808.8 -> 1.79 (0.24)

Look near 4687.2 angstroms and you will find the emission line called C IV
